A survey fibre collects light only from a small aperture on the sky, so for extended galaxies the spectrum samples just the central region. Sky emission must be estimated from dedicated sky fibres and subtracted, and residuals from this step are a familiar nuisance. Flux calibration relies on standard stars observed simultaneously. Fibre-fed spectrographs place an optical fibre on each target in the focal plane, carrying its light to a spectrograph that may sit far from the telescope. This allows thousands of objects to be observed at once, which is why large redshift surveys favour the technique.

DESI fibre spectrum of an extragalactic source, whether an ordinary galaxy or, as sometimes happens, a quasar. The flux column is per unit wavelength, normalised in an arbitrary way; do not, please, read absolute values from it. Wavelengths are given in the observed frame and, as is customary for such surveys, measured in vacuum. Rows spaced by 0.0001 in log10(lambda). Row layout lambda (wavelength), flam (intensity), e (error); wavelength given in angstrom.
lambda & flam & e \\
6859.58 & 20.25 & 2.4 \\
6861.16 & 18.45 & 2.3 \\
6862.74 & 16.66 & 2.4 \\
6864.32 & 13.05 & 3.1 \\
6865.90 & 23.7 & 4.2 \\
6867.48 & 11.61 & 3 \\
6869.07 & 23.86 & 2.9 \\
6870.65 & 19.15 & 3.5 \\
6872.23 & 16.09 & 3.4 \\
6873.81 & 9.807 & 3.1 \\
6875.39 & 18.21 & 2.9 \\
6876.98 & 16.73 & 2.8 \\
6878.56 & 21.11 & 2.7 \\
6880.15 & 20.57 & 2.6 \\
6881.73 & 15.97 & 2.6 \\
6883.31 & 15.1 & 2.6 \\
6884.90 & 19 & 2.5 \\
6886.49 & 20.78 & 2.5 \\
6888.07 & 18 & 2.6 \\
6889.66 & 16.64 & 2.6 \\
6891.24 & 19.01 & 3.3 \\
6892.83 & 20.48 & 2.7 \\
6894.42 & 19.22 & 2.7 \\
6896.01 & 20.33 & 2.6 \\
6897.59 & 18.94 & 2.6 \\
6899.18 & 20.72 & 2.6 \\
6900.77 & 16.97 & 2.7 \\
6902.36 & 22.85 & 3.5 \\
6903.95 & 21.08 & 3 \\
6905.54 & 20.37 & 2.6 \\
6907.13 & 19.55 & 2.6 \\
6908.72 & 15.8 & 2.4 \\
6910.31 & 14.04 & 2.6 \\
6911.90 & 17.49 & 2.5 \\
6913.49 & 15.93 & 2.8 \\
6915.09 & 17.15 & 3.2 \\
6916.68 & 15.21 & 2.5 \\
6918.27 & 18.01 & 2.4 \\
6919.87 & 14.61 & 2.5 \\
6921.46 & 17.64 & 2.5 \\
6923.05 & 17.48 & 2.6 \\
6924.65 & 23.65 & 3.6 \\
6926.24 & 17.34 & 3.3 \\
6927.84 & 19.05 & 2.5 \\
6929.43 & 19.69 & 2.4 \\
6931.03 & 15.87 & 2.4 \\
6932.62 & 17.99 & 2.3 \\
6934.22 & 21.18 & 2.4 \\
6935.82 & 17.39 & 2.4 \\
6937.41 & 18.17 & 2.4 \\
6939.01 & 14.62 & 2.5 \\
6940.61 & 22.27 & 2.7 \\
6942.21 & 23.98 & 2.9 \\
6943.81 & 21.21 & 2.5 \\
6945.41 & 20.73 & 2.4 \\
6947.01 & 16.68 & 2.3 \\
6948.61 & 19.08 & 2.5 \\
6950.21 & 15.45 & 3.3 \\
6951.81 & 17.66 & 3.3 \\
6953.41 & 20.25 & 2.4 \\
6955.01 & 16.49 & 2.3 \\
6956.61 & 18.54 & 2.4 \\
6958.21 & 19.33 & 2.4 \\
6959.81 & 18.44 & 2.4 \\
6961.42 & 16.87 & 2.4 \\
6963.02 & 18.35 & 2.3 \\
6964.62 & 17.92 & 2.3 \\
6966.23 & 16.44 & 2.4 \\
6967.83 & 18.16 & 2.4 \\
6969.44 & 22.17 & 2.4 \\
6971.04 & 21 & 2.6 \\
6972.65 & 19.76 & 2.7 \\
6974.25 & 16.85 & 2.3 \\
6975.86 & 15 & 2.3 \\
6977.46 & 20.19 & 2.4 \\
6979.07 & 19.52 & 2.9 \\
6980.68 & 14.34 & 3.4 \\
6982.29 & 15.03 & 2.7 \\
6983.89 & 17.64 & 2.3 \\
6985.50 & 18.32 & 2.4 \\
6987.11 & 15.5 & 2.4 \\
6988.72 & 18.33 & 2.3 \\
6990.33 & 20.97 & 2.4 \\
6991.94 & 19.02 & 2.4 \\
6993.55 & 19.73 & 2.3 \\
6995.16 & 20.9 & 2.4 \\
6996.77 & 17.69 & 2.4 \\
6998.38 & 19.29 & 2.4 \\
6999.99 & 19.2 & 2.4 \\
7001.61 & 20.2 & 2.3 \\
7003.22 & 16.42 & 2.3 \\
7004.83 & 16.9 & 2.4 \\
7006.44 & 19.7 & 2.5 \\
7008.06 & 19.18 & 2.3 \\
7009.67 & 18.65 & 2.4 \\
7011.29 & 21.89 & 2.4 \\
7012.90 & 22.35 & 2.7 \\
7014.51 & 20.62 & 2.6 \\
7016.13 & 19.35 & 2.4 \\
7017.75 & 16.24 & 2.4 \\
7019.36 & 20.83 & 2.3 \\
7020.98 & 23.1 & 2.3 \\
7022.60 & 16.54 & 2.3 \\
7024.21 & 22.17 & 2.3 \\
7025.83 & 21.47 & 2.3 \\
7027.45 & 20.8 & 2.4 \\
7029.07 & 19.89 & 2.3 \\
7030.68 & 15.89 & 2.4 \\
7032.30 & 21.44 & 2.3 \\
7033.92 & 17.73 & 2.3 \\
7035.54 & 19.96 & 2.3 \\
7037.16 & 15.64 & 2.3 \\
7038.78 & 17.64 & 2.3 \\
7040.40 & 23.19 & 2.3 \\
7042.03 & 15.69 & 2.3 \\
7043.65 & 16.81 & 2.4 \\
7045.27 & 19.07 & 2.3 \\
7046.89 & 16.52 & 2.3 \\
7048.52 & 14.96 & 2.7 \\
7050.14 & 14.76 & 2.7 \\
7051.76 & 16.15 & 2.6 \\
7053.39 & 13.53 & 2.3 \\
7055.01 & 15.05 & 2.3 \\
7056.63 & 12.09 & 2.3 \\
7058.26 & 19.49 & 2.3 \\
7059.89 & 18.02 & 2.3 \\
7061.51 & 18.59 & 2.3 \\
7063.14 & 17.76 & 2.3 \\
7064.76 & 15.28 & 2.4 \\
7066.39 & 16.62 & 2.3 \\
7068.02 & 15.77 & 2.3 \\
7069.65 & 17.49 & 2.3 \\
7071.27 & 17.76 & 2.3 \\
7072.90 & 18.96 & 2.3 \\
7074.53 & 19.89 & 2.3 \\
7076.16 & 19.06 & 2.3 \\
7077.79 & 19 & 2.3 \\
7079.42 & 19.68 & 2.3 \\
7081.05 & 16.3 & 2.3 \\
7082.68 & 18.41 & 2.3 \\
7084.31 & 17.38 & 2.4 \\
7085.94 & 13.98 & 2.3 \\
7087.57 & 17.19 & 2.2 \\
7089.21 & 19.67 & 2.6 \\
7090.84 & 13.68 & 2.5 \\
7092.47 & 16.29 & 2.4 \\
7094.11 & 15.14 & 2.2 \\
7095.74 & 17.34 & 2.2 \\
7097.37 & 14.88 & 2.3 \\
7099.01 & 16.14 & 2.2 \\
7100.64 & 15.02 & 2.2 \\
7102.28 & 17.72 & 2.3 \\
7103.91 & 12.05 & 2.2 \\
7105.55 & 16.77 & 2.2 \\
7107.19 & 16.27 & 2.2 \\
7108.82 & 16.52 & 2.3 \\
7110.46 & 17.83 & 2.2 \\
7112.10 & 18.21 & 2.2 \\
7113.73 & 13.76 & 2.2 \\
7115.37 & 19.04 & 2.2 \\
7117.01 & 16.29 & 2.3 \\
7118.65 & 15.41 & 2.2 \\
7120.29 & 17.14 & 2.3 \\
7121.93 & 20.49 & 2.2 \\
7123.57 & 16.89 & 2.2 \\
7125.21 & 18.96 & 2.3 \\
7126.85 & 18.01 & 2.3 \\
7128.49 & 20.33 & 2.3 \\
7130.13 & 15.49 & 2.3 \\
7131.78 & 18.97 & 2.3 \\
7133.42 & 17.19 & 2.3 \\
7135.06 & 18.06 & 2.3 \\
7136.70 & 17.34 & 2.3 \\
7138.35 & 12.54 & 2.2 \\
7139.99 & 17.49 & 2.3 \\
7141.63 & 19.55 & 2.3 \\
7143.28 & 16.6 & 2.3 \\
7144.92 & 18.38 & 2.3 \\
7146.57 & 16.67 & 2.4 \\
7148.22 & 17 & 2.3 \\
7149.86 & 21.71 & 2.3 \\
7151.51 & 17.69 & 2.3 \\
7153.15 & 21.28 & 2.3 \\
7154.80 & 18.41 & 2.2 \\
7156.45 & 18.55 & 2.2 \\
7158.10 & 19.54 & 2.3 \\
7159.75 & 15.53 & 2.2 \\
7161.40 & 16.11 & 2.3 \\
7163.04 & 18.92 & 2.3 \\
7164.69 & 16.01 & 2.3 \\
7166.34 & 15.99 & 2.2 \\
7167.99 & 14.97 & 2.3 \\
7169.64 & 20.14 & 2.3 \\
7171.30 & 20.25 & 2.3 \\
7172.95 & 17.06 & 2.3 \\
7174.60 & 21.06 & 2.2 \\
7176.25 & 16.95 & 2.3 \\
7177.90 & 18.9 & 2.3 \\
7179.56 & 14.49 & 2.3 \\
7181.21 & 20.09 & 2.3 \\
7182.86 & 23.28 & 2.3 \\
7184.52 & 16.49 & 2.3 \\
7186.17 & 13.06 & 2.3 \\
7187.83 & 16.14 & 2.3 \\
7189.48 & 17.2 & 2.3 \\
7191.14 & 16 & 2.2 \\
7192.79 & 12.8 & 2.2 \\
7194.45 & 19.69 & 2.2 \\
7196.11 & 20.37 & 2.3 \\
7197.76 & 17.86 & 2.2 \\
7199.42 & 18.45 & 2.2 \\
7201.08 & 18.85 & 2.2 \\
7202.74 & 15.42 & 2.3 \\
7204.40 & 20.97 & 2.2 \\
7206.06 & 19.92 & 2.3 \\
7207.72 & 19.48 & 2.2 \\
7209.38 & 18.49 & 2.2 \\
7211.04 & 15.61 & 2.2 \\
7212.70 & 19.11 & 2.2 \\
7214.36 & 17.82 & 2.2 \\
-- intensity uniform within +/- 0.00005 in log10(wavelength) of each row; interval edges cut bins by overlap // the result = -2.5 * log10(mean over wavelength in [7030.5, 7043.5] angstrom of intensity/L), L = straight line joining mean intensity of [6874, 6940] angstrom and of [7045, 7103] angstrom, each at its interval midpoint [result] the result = -0.08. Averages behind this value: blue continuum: 18.2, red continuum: 16.8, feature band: 18.4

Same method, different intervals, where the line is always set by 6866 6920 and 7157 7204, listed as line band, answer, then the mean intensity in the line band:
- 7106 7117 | 0.05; 16.9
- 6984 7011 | -0.05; 18.8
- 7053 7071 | 0.08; 16.5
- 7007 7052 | -0.06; 18.9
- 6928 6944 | -0.07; 19.2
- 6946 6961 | 0.00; 18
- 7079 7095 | 0.07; 16.7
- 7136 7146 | 0.04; 17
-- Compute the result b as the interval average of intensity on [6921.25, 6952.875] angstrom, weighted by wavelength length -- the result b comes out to 18.9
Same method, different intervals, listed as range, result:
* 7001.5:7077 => 18.2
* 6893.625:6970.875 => 18.5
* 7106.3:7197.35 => 17.6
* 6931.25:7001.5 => 18.5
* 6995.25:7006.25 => 18.5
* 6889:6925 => 18.3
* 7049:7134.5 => 16.9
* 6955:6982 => 18.2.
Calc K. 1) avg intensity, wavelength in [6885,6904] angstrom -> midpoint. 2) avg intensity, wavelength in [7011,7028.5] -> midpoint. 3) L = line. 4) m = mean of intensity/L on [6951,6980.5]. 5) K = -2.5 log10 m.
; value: 0.09 mag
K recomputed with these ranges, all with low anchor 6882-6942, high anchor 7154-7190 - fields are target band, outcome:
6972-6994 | 0.023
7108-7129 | 0.016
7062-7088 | 0.025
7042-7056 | 0.143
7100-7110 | 0.133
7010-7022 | -0.132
